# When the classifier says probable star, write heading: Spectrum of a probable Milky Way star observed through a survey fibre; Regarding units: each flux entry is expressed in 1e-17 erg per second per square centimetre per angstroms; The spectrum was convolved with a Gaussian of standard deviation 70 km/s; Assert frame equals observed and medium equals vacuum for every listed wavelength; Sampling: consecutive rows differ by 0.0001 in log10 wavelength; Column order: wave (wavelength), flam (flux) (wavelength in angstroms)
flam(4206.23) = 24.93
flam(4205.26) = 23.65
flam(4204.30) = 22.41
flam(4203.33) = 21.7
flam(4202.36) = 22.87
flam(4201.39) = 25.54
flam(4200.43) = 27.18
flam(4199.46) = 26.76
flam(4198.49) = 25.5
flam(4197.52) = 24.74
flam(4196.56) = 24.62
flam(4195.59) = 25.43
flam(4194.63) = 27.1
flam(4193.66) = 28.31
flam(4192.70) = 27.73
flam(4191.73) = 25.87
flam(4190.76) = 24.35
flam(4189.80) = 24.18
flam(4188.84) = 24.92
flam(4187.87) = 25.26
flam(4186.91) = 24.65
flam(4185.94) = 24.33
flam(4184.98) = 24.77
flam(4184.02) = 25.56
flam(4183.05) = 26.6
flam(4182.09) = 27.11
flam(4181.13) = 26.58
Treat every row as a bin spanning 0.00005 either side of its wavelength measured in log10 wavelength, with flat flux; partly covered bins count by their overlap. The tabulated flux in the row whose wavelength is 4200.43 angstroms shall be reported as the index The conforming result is 27.18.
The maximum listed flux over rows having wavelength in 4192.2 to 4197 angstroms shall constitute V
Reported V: 28.31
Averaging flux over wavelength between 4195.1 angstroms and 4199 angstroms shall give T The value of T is 25.1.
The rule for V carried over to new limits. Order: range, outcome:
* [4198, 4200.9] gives 27.18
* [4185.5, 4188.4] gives 25.26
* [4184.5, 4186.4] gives 24.77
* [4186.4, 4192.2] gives 25.87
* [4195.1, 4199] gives 25.5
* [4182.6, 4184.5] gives 26.6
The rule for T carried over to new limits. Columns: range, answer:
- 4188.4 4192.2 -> 24.9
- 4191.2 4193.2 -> 26.7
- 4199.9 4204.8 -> 24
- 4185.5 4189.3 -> 24.7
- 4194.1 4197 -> 25.8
